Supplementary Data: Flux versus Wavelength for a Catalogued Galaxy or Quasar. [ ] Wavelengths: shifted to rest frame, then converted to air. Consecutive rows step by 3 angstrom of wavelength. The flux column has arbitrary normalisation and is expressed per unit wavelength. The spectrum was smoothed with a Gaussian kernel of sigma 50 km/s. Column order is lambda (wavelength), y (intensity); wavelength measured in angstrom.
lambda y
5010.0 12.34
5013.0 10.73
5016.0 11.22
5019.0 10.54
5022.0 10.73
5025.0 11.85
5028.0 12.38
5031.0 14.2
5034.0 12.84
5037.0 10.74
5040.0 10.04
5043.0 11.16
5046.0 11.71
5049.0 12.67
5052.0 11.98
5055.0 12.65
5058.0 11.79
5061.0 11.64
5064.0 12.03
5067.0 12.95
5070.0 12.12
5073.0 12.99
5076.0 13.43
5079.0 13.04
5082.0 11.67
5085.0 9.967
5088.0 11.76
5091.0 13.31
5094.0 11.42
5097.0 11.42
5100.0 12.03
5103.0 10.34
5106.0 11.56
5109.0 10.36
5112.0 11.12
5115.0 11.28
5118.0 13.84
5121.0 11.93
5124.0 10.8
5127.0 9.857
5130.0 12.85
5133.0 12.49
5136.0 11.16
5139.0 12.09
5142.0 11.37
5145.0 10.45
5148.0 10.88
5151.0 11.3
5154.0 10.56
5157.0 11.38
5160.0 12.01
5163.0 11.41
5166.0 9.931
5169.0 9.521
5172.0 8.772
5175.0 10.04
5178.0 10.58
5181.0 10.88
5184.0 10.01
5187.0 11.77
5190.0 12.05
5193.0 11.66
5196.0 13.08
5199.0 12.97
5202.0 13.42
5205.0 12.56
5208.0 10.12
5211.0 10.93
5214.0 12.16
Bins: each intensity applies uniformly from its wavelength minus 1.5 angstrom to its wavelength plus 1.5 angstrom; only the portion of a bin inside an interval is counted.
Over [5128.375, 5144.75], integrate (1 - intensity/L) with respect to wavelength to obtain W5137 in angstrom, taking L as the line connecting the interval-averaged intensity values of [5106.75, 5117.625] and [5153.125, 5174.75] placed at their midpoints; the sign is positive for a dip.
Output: -1.4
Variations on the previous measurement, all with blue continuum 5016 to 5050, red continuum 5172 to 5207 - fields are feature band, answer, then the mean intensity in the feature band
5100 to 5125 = 0.4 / 11.5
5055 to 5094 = -1.9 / 12.2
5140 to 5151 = 0.6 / 11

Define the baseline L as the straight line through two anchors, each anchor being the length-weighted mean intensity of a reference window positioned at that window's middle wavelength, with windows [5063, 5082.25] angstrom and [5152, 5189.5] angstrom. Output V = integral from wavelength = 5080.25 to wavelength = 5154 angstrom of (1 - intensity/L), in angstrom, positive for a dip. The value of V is 1.7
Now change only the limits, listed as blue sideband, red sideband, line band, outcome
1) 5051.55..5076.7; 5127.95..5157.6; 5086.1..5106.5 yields 0.6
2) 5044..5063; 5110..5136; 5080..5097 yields 0.3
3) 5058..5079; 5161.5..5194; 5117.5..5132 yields -0.3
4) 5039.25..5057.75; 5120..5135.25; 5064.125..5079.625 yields -1.5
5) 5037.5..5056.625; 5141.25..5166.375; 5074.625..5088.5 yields -0.6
